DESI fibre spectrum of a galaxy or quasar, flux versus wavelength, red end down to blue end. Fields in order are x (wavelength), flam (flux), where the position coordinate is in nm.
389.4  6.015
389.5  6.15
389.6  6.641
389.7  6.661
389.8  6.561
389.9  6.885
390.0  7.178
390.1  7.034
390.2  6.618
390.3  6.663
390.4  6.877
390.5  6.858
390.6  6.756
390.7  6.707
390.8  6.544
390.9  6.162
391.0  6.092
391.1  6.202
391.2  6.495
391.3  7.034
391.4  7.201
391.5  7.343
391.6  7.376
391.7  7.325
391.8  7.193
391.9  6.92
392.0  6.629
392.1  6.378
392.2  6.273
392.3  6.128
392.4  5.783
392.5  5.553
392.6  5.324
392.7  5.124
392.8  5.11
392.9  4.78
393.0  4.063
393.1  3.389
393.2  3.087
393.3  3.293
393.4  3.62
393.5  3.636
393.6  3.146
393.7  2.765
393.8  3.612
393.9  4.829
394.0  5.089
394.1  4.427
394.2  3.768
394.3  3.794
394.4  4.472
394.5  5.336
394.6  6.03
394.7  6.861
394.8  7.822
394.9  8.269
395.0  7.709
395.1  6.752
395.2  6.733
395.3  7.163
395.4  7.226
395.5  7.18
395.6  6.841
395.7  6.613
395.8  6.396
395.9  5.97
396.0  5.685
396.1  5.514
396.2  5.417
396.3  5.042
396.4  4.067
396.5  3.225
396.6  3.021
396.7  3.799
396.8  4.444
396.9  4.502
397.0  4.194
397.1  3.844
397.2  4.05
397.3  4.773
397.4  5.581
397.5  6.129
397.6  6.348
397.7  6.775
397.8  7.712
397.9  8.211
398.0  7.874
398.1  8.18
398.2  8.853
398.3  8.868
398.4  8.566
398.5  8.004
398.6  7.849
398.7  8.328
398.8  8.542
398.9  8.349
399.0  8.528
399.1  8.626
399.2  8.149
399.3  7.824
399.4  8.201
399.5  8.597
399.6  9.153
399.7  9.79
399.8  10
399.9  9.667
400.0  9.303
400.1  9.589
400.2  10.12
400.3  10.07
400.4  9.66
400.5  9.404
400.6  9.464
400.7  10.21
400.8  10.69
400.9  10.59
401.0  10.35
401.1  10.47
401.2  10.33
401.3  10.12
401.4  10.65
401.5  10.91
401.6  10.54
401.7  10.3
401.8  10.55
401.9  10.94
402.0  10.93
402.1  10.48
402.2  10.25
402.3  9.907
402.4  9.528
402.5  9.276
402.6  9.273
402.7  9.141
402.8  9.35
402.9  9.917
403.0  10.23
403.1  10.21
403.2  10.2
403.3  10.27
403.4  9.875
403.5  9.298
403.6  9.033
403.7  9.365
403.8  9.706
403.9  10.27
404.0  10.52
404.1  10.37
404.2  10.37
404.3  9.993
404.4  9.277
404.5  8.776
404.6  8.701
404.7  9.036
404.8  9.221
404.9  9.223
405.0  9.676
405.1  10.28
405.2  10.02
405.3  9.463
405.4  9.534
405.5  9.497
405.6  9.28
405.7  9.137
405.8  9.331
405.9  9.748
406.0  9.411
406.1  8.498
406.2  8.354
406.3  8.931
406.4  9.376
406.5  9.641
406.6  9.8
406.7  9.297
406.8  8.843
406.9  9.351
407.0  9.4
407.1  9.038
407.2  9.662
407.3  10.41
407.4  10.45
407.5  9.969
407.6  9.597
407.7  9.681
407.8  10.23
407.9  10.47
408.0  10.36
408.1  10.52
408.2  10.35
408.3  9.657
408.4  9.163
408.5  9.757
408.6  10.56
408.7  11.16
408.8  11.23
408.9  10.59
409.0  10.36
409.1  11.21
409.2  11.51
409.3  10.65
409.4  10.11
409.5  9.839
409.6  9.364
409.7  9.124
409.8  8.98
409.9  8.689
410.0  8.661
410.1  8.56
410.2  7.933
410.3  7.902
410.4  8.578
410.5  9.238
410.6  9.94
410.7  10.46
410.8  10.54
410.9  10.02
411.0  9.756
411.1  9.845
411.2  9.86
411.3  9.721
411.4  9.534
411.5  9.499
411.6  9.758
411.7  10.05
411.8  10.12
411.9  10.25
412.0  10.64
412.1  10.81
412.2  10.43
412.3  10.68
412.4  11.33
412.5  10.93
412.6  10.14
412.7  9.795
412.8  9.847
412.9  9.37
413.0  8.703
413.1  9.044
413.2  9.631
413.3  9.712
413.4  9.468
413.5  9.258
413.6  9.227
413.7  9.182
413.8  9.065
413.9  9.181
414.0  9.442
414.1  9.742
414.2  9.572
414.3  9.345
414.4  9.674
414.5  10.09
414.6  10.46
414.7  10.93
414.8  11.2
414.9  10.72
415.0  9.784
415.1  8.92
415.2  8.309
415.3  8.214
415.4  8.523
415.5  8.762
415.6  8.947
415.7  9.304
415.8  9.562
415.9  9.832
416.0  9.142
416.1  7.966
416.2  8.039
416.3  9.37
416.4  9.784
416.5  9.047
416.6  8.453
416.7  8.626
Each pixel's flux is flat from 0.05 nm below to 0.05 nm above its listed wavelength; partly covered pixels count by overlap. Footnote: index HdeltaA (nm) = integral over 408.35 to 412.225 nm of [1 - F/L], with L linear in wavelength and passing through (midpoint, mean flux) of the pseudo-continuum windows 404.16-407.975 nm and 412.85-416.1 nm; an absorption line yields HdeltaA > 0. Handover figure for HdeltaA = -0.16 nm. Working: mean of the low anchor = 9.5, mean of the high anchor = 9.42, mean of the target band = 9.85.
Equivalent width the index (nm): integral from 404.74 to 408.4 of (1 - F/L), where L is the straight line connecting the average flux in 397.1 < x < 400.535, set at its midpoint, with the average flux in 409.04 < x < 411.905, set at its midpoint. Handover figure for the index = -0.18 nm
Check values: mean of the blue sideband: 8.16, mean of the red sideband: 9.64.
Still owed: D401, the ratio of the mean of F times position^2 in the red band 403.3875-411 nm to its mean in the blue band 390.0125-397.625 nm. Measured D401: 1.84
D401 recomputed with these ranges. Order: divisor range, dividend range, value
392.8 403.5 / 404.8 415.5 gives 1.37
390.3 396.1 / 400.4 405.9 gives 1.78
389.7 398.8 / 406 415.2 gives 1.78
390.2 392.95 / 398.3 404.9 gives 1.58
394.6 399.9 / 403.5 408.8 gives 1.47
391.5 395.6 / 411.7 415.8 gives 1.94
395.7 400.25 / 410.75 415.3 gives 1.51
